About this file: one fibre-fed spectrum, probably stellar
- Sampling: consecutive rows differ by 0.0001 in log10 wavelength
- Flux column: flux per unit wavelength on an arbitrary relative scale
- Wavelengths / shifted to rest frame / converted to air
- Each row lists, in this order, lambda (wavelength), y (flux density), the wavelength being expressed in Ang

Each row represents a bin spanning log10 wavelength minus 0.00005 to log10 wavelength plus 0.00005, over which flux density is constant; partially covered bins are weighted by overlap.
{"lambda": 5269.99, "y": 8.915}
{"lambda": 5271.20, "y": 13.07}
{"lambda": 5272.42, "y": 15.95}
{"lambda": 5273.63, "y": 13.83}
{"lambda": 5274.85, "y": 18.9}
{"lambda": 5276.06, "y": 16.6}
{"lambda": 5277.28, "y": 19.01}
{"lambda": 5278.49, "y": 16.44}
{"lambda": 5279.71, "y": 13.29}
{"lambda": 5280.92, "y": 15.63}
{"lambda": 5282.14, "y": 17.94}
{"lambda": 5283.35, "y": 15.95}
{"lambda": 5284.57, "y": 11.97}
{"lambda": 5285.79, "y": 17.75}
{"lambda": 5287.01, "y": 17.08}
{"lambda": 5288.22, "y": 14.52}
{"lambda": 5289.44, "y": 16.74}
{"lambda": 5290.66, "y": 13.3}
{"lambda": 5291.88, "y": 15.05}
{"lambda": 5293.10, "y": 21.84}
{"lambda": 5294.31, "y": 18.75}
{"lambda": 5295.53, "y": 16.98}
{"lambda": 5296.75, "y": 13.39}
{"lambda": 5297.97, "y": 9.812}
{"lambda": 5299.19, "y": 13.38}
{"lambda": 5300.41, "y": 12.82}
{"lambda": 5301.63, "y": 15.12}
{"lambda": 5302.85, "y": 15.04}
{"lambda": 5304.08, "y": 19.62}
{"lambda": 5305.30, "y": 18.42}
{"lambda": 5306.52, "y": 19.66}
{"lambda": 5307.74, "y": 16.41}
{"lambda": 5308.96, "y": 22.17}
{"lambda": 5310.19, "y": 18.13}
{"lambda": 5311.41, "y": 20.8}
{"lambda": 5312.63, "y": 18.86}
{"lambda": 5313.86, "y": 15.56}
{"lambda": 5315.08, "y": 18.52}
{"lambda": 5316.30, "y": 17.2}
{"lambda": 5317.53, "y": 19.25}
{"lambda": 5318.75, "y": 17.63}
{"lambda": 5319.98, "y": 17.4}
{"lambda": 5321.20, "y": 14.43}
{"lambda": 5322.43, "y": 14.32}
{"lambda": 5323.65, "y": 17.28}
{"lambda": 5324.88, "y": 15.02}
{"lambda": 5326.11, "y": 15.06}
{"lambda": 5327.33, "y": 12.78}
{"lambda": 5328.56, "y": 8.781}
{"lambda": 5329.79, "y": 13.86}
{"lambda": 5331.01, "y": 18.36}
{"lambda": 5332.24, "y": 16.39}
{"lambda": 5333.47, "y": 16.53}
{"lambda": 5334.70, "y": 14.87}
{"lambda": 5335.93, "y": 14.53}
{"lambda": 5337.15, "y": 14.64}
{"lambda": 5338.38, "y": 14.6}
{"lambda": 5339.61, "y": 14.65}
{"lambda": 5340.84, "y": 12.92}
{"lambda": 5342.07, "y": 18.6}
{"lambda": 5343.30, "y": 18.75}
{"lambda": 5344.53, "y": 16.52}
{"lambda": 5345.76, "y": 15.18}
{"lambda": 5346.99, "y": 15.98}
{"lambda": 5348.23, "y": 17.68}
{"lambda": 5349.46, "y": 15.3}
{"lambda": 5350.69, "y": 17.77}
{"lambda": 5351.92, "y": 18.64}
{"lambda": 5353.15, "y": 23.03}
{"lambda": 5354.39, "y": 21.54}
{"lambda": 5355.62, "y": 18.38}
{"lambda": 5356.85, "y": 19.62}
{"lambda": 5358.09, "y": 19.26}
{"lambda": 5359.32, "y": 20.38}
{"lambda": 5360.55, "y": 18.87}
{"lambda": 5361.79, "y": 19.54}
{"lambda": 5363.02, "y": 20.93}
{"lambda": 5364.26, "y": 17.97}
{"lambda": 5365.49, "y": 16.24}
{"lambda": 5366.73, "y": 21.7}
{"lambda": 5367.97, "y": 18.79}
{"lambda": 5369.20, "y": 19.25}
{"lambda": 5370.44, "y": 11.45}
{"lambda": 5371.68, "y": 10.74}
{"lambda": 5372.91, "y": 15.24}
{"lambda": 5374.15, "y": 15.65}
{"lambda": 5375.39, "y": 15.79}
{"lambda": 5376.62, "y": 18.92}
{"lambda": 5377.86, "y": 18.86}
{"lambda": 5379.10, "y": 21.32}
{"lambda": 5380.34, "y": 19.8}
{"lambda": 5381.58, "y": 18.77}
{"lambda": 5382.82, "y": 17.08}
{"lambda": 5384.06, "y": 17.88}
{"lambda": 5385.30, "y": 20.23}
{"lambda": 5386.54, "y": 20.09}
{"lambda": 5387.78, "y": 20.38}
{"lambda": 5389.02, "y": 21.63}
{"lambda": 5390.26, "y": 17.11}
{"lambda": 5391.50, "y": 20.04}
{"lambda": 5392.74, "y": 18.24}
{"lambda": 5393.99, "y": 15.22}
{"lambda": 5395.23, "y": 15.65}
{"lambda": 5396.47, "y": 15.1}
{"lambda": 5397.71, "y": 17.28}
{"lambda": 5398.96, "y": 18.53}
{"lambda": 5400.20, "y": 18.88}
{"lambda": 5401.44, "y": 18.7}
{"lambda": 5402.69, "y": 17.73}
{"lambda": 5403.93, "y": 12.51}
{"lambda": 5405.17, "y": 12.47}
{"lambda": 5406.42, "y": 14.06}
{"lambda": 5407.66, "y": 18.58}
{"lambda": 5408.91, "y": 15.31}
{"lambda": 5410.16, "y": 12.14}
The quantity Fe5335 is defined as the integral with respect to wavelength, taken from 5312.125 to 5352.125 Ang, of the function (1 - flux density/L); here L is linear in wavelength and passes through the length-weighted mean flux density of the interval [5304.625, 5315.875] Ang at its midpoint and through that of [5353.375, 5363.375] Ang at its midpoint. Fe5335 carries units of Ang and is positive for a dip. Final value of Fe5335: 6.8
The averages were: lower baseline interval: 18.7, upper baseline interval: 19.9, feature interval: 16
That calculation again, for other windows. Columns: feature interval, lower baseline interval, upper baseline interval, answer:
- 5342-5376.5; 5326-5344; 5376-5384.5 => -1.5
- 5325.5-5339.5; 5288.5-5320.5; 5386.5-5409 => 2.0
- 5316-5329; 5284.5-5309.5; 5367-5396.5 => 1.0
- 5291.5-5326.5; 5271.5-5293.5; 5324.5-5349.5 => -2.5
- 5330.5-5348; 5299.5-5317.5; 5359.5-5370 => 2.4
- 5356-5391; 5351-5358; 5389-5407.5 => 0.5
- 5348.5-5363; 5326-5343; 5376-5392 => -2.2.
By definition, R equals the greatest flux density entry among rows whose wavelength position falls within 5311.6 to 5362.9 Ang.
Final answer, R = 23.03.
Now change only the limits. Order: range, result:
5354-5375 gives 21.7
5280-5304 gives 21.84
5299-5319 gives 22.17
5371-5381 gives 21.32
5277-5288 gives 19.01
